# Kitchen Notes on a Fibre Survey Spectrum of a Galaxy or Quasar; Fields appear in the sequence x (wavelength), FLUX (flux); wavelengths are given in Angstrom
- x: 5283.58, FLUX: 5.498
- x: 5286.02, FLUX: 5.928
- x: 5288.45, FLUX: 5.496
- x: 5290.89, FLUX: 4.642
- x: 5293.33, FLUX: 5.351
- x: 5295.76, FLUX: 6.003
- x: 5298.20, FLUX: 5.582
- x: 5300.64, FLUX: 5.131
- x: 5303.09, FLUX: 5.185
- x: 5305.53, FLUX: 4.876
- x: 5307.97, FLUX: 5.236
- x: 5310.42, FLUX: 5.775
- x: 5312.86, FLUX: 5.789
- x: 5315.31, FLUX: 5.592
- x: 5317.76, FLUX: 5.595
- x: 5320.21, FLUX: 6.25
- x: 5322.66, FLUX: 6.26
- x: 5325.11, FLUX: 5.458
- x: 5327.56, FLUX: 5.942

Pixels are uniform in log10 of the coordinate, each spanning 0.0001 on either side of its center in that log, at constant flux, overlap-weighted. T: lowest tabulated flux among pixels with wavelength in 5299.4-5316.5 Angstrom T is 4.876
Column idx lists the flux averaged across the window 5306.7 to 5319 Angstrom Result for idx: 5.6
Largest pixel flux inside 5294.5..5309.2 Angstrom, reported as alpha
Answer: 6.003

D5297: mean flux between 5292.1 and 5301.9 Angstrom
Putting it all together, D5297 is 5.51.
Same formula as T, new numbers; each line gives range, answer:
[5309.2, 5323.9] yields 5.592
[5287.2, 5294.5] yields 4.642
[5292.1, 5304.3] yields 5.131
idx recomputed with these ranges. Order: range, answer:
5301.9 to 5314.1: 5.38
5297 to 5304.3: 5.29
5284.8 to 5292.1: 5.35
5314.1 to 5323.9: 5.92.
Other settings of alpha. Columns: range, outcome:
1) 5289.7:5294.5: 5.351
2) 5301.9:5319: 5.789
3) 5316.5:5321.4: 6.25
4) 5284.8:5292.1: 5.928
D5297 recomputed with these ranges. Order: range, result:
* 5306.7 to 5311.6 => 5.5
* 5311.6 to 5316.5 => 5.7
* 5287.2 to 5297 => 5.38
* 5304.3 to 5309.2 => 5.06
